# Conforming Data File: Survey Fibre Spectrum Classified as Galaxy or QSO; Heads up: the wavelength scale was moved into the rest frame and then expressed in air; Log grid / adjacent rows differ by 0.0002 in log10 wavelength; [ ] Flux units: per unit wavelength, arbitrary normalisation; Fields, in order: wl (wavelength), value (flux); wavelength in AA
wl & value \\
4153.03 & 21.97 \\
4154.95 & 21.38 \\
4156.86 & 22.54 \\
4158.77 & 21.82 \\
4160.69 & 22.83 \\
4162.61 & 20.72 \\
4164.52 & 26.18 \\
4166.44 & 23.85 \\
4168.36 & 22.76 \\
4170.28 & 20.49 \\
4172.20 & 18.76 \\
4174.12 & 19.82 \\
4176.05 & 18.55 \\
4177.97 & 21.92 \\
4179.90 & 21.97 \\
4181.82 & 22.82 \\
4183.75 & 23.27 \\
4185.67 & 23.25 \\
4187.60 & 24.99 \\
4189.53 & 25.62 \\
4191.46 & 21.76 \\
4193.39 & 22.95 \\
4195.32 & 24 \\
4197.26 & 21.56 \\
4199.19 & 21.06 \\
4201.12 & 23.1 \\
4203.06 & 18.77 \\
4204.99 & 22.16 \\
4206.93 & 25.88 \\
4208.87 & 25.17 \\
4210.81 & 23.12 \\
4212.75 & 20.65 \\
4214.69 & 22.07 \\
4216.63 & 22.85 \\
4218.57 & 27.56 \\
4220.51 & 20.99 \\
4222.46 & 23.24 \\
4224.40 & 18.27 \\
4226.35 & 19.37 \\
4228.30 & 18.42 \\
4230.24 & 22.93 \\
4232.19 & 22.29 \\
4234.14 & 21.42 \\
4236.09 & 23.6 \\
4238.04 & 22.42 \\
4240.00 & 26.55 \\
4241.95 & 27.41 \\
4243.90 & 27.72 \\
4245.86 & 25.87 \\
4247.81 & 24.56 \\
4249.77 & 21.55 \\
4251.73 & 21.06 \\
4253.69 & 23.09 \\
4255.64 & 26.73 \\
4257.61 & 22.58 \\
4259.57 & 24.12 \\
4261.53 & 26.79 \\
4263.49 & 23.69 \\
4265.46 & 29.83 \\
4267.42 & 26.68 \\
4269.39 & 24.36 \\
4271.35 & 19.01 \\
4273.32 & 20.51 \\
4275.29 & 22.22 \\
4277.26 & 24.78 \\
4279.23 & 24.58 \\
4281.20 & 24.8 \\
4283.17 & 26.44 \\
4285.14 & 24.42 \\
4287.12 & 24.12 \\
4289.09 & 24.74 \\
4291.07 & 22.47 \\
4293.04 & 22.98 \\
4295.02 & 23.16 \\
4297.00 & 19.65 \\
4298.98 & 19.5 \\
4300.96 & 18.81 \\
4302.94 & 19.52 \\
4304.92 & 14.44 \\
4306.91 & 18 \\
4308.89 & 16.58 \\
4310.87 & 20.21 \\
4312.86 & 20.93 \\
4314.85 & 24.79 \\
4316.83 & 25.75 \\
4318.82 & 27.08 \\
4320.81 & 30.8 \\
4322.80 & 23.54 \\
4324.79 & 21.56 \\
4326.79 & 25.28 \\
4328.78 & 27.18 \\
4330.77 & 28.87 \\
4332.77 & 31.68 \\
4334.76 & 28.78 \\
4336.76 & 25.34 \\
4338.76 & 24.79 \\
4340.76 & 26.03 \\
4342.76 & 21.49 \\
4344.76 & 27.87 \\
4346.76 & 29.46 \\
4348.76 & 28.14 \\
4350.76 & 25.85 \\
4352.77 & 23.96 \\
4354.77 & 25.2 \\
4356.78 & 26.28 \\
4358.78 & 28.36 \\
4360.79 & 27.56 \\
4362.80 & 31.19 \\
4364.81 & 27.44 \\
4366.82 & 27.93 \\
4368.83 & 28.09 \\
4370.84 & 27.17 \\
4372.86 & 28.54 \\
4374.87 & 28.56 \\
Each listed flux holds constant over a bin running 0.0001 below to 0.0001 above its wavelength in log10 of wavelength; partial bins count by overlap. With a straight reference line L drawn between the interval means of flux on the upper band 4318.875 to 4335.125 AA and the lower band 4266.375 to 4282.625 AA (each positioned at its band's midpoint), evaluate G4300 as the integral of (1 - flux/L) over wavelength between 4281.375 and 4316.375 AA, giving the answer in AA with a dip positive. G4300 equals 5.2 AA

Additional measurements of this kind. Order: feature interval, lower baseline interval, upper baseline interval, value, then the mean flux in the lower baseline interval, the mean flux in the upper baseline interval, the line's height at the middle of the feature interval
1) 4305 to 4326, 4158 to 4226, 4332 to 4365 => 2.8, 22.4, 27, 26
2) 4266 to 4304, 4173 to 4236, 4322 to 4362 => 2.8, 22.3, 26.4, 24.7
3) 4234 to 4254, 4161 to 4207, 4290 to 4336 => -1.4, 22.3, 23.1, 22.7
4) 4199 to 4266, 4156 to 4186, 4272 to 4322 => -3.5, 21.9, 22.4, 22.2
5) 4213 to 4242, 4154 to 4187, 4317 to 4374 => 1.4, 22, 27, 23.6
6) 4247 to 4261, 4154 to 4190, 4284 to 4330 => -0.7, 22.3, 22.5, 22.4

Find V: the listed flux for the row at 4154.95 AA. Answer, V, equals 21.38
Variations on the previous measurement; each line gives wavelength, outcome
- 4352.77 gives 23.96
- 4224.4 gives 18.27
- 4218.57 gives 27.56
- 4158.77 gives 21.82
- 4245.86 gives 25.87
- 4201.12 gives 23.1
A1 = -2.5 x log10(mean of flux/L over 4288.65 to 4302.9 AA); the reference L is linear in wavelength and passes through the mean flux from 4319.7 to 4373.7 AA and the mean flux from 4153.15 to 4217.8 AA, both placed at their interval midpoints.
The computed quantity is 0.193 mag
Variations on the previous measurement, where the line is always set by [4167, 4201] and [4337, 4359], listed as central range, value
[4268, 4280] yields 0.07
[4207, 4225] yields 0.00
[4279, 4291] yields -0.01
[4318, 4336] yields -0.07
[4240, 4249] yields -0.12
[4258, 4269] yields -0.08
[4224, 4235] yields 0.13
